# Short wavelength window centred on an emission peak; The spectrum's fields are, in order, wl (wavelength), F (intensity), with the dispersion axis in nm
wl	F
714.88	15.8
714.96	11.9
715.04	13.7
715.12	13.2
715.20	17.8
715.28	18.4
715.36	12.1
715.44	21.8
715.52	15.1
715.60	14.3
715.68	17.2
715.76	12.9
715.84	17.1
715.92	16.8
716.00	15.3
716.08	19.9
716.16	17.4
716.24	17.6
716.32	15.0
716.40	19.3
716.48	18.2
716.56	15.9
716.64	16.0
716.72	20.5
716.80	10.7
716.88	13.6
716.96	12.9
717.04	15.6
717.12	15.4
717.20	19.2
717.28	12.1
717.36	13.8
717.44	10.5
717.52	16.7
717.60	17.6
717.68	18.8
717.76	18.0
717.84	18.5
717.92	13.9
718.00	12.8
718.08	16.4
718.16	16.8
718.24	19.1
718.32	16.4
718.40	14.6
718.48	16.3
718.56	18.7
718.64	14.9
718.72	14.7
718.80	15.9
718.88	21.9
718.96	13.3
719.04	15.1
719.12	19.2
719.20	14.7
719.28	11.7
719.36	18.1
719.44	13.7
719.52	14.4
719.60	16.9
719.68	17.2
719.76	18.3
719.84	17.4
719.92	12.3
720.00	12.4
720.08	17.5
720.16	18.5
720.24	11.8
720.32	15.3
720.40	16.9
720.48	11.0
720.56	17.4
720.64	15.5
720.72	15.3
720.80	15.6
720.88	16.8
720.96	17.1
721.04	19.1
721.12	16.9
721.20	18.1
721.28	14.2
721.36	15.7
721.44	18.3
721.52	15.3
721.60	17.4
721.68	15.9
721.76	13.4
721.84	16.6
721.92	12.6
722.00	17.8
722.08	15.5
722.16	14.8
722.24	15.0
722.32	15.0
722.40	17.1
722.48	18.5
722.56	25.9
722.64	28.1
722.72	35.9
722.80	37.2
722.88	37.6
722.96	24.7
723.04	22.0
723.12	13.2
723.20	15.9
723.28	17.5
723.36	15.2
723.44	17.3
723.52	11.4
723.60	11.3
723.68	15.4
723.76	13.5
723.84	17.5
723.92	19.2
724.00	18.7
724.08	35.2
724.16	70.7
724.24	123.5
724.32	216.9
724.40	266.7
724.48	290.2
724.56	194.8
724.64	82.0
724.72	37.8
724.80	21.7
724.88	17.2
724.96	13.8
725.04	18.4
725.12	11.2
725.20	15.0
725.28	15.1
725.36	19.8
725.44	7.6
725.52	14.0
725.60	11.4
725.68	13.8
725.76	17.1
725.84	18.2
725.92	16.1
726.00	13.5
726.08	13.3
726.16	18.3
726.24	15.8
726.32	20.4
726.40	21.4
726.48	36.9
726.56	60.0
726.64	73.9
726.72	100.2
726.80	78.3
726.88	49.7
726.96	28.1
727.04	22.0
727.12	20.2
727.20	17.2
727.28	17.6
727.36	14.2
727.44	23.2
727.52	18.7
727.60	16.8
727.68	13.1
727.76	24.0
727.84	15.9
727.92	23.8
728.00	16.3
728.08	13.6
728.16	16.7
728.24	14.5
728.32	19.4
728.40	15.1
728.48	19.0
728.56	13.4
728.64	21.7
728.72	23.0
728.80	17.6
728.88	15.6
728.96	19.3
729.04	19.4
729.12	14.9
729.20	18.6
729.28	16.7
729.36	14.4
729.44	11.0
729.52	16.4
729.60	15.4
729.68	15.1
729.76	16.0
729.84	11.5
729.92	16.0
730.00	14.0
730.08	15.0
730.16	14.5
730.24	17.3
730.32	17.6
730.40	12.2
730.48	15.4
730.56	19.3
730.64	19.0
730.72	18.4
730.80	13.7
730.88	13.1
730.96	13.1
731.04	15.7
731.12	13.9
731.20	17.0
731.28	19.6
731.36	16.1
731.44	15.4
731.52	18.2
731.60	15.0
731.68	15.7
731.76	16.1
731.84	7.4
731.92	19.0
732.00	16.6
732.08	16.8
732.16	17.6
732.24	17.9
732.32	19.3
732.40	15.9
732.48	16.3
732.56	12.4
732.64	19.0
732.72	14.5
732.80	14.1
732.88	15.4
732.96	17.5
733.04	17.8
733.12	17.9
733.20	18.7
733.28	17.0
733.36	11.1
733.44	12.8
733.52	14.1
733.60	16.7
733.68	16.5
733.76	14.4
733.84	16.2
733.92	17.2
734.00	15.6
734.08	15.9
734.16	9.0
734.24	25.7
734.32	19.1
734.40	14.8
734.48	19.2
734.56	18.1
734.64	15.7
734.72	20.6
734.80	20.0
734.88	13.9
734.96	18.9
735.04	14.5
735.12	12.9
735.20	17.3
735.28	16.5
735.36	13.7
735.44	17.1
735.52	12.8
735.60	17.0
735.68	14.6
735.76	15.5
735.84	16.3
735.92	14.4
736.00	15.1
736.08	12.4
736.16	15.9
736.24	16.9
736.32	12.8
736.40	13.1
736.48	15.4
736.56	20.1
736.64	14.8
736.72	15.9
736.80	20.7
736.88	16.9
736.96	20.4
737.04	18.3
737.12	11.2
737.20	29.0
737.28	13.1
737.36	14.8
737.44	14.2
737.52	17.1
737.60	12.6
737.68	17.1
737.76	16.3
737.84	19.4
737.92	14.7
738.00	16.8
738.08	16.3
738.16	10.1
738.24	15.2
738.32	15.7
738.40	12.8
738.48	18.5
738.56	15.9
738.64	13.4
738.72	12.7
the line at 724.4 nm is H-alpha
